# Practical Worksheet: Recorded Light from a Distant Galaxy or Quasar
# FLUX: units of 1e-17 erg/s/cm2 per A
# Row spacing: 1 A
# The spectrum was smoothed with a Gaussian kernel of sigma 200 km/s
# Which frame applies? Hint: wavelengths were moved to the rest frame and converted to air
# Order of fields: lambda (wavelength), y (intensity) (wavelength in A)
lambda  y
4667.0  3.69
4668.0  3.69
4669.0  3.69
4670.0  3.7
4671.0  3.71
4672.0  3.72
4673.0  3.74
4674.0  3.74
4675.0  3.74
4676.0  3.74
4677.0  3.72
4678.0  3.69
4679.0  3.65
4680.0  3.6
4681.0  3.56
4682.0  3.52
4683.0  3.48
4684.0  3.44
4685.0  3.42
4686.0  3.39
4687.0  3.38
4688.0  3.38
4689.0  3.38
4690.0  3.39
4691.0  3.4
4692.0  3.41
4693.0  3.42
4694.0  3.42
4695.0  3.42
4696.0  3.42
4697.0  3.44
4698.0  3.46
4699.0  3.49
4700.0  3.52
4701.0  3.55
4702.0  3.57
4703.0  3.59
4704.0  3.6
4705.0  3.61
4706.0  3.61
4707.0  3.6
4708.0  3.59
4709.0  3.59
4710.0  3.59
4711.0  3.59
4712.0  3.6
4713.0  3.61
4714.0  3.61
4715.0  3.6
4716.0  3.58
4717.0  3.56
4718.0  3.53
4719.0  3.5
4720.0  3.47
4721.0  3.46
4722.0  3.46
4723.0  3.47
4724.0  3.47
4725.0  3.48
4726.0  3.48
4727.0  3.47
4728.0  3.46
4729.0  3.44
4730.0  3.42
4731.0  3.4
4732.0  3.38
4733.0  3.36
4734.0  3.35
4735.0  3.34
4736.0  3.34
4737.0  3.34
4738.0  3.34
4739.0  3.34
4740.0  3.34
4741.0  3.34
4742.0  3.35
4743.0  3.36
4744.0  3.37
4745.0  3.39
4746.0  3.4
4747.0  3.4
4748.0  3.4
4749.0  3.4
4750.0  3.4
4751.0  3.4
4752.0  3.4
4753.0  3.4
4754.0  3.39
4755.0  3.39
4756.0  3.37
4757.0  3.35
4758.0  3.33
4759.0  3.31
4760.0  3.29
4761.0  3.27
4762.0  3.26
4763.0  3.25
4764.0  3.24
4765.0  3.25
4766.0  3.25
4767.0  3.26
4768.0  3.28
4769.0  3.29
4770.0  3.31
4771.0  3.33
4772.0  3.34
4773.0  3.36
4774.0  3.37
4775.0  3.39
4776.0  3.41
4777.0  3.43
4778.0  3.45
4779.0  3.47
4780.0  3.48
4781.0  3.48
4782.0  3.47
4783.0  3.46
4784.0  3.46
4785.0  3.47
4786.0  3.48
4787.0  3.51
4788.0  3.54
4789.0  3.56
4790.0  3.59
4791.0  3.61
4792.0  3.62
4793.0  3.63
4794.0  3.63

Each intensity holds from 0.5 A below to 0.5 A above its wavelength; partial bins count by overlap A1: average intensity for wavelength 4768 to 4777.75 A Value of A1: 3.36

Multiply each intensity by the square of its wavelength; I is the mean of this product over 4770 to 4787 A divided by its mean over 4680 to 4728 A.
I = 1.01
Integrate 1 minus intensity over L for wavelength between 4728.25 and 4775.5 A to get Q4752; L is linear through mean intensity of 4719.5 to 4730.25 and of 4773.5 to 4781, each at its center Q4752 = 1.4 A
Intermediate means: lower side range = 3.46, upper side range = 3.43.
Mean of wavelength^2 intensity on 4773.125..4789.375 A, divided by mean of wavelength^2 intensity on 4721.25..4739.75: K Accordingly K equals 1.04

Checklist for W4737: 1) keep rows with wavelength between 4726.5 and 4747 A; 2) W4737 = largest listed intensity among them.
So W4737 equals 3.47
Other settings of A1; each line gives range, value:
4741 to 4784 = 3.36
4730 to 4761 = 3.36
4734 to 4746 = 3.35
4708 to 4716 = 3.6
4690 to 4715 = 3.53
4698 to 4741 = 3.49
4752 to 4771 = 3.31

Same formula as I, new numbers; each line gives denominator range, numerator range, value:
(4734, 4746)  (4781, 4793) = 1.07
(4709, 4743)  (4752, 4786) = 0.99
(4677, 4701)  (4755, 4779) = 0.99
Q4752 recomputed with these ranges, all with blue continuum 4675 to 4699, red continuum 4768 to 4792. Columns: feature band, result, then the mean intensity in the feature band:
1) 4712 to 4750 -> 0.4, 3.43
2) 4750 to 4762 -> 0.4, 3.35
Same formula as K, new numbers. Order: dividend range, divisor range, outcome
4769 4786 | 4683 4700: 1.04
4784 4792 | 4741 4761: 1.07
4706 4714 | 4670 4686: 1.01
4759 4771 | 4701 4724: 0.94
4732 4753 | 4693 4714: 0.97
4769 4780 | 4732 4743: 1.03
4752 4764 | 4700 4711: 0.95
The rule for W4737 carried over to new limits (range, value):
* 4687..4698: 3.46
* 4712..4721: 3.61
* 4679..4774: 3.65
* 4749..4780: 3.48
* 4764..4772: 3.34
